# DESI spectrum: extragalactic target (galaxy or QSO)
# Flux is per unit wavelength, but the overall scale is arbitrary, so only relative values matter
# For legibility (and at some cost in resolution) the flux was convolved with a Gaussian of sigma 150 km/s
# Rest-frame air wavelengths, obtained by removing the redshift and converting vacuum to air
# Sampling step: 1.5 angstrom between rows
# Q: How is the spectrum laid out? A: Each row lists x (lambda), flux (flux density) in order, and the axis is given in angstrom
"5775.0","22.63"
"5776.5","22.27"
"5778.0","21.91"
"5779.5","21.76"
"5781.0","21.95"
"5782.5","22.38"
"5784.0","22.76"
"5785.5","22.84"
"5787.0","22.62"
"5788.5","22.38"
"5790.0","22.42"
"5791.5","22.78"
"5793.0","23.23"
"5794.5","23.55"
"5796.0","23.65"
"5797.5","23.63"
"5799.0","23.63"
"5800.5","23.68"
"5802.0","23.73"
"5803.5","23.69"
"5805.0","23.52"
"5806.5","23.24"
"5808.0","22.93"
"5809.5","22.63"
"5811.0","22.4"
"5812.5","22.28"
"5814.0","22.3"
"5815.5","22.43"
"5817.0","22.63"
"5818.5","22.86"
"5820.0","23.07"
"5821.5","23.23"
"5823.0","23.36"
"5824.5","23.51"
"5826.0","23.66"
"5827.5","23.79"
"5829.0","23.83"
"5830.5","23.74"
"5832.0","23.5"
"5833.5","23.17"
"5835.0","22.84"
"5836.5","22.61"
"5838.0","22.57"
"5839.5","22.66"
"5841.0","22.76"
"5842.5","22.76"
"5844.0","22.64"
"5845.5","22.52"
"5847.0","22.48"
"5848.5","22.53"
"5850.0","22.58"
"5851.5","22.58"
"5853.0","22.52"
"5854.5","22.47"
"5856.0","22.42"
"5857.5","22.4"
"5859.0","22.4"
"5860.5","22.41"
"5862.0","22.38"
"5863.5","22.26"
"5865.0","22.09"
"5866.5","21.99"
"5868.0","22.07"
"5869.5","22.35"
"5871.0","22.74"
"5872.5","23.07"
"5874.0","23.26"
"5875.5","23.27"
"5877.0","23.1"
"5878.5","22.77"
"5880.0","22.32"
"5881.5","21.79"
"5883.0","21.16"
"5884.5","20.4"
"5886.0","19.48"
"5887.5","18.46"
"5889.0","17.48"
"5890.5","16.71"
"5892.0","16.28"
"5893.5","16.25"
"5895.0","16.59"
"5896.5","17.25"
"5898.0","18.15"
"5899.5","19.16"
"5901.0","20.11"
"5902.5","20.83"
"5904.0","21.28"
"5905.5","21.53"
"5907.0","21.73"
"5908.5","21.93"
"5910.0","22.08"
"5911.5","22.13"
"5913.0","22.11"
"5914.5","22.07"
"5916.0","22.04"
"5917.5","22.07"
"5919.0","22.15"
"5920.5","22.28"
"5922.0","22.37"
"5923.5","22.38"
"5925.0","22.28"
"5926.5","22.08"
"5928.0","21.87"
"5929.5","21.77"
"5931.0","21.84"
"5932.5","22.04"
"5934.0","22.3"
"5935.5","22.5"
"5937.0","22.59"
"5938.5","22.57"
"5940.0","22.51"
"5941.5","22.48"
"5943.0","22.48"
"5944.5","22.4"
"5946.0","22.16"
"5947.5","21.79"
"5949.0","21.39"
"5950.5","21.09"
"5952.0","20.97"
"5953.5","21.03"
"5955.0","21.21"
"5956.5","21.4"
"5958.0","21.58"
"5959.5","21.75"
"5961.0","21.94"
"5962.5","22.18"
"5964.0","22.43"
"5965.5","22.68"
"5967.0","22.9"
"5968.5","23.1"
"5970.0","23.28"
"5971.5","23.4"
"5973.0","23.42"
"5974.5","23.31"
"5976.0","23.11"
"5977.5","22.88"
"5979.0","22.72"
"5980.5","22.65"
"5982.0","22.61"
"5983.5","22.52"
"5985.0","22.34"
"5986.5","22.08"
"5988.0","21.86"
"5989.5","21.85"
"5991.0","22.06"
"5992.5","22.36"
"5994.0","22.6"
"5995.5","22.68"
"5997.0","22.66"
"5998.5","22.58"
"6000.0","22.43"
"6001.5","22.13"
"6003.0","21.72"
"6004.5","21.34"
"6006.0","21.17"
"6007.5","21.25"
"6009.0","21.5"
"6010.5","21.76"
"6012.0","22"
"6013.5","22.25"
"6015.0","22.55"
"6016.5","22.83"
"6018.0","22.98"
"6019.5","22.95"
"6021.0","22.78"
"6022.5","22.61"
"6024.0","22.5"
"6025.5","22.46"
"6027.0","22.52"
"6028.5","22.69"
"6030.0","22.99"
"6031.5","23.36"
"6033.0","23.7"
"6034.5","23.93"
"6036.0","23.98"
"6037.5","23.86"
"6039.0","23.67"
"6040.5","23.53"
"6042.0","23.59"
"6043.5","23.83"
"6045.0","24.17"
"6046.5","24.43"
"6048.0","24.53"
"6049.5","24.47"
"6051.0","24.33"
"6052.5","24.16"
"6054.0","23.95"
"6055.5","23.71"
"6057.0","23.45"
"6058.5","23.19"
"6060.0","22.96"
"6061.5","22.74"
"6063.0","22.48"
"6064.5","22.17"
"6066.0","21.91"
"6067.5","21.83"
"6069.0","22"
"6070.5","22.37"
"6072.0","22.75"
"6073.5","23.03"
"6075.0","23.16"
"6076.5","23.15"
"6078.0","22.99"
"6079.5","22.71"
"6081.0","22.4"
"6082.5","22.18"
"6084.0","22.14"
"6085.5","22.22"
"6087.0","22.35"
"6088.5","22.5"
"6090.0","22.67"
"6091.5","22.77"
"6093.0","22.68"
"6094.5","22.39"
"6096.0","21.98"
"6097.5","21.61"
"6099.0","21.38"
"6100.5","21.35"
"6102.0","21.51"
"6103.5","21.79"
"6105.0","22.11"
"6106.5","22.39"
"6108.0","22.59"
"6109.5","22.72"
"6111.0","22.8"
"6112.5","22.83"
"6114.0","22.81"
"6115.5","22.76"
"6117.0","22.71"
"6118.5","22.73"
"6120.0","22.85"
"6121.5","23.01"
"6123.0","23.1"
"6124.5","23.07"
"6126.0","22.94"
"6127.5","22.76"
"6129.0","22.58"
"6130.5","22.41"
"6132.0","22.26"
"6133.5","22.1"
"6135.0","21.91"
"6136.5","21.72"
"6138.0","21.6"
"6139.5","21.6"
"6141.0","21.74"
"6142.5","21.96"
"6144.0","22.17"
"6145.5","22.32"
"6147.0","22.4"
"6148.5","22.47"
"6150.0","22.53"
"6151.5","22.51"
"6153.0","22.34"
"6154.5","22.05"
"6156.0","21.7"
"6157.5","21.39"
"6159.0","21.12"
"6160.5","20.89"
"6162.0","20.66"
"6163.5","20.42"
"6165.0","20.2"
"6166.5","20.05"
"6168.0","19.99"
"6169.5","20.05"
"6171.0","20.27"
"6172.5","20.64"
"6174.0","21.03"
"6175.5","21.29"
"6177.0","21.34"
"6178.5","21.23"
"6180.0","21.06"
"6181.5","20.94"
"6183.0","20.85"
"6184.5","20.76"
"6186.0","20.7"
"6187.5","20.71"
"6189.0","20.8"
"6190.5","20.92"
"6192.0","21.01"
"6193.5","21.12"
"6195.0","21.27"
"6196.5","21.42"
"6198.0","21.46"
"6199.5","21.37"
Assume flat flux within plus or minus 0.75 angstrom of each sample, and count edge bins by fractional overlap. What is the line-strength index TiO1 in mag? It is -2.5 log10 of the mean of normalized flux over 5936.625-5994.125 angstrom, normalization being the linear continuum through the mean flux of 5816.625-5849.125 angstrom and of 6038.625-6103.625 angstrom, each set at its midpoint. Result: 0.031 mag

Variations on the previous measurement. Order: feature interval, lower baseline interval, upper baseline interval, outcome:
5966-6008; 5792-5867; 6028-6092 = 0.03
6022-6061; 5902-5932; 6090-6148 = -0.07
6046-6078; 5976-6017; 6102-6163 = -0.04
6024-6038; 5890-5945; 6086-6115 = -0.07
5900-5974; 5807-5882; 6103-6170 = 0.02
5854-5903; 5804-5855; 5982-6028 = 0.10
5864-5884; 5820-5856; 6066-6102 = 0.02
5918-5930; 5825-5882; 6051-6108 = 0.02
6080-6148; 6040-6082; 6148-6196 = -0.01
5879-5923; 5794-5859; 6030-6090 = 0.14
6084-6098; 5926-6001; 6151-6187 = -0.04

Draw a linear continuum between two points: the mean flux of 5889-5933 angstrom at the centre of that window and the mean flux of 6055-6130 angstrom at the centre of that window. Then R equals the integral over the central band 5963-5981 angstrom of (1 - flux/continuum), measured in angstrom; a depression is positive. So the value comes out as -1.4 angstrom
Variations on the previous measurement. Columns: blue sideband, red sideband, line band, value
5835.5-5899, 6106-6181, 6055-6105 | -1.5 angstrom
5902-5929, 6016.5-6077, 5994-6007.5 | 0.4 angstrom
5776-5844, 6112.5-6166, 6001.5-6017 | 0.4 angstrom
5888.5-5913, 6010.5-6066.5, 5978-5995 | -0.4 angstrom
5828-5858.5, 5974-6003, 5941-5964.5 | 0.8 angstrom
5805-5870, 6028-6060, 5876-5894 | 2.5 angstrom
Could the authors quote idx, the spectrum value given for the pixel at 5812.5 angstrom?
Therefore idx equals 22.28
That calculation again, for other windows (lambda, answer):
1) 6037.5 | 23.86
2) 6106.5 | 22.39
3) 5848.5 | 22.53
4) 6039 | 23.67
